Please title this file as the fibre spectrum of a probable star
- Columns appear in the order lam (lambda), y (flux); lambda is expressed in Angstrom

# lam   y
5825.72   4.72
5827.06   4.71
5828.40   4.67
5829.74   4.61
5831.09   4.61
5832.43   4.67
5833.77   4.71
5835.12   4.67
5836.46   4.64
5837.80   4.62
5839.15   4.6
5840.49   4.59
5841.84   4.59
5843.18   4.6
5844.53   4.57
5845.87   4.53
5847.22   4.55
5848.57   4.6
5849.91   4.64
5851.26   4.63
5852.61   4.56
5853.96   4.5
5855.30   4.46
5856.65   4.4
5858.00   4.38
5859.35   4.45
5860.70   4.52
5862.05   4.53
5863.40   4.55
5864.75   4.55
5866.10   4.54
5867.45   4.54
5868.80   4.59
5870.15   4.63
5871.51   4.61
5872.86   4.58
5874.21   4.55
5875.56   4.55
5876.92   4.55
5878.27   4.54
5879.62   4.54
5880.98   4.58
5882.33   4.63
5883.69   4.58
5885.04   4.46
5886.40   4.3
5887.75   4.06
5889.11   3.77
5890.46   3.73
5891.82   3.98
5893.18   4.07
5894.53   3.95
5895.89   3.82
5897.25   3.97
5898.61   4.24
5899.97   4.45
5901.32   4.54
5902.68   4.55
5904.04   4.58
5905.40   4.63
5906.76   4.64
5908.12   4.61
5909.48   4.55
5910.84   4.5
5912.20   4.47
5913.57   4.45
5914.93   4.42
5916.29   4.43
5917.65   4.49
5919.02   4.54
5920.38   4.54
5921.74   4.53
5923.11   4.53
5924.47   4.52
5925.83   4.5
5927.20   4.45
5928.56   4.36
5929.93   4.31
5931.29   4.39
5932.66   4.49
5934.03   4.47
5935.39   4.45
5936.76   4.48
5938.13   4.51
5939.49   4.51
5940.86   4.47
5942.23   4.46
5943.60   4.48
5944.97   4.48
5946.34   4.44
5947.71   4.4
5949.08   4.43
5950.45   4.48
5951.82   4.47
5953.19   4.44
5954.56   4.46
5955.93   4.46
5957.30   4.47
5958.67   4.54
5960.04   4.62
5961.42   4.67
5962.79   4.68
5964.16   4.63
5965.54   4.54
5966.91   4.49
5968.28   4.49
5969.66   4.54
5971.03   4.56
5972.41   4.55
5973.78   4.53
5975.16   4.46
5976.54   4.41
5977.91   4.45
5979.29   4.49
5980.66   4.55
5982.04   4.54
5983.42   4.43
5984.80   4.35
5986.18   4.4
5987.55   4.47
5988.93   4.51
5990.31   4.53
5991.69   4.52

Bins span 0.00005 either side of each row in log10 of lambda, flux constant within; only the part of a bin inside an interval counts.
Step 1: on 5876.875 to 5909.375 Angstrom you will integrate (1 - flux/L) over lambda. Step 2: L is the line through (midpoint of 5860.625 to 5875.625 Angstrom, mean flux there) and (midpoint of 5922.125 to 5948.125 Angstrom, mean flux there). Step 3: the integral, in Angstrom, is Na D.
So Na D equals 1.4 Angstrom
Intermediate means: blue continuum 4.56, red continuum 4.46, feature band 4.32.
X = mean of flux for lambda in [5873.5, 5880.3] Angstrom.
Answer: 4.55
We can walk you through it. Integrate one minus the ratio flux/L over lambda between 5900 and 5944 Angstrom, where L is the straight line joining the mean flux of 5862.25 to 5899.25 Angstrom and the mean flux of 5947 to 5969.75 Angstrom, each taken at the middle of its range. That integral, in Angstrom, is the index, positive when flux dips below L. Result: -0.5 Angstrom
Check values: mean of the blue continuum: 4.35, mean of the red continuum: 4.52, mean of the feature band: 4.49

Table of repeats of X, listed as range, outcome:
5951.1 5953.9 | 4.46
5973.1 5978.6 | 4.46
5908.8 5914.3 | 4.49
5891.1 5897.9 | 3.95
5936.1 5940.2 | 4.5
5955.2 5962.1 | 4.55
